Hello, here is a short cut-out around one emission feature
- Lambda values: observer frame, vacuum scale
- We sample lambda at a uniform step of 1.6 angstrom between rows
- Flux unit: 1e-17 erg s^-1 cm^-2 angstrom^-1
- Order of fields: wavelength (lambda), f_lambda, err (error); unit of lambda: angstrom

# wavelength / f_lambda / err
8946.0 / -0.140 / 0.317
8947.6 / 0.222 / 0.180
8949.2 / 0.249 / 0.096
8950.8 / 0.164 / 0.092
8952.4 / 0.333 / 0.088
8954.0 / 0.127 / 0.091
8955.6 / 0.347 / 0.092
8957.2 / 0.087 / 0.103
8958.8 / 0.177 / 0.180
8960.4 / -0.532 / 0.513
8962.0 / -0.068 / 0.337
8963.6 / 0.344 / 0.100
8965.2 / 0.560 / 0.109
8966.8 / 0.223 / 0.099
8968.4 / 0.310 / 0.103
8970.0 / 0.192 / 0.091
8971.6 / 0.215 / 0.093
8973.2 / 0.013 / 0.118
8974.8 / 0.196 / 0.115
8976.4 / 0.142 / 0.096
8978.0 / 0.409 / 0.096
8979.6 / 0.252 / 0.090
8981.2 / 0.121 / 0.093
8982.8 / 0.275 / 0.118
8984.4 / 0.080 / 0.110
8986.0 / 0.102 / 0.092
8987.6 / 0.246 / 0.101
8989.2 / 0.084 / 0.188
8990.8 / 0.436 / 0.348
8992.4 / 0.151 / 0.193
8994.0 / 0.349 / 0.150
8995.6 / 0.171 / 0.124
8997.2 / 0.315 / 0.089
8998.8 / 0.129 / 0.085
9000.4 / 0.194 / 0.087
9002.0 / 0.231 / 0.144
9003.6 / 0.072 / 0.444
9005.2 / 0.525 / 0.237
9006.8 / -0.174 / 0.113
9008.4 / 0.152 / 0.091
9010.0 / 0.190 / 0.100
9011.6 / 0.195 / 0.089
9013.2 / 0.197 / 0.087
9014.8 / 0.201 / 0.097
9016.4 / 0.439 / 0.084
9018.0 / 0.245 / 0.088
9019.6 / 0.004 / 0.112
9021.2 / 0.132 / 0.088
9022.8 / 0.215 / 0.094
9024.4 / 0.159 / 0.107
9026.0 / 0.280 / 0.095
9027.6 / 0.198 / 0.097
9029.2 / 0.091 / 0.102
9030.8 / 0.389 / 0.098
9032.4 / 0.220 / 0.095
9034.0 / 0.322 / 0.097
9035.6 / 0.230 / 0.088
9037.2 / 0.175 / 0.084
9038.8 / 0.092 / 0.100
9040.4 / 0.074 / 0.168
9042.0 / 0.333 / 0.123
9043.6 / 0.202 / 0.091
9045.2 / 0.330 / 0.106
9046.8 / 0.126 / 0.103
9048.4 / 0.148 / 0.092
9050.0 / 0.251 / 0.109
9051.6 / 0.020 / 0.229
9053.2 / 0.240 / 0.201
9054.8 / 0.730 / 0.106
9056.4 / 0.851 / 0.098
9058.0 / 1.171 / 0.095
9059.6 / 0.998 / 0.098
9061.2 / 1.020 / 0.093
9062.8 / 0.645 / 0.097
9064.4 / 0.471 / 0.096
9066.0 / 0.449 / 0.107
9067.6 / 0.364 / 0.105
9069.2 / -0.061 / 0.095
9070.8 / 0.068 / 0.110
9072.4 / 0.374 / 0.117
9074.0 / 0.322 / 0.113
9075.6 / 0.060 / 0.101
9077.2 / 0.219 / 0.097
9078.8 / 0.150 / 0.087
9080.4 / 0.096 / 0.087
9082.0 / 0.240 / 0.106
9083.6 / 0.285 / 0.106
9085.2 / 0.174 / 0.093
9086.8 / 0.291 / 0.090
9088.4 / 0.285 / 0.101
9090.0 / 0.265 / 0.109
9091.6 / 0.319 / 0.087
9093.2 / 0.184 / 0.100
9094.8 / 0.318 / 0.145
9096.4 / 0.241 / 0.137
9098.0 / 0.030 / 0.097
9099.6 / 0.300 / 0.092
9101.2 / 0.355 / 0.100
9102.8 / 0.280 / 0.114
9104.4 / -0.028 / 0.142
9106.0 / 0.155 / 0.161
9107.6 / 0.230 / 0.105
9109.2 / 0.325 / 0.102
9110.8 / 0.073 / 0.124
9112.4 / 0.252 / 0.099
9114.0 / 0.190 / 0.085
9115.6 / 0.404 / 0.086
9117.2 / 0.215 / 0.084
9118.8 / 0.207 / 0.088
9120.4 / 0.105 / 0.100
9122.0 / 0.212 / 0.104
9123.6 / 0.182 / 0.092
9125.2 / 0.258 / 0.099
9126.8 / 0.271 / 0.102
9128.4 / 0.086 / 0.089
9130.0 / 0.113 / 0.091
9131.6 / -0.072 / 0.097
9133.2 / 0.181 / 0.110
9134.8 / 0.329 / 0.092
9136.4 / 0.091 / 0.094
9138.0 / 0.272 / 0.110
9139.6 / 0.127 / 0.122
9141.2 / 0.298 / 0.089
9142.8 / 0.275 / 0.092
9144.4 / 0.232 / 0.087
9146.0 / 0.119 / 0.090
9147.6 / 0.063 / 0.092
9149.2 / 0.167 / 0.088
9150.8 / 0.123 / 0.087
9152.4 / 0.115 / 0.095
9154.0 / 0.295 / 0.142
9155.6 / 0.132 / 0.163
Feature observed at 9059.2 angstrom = H-gamma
